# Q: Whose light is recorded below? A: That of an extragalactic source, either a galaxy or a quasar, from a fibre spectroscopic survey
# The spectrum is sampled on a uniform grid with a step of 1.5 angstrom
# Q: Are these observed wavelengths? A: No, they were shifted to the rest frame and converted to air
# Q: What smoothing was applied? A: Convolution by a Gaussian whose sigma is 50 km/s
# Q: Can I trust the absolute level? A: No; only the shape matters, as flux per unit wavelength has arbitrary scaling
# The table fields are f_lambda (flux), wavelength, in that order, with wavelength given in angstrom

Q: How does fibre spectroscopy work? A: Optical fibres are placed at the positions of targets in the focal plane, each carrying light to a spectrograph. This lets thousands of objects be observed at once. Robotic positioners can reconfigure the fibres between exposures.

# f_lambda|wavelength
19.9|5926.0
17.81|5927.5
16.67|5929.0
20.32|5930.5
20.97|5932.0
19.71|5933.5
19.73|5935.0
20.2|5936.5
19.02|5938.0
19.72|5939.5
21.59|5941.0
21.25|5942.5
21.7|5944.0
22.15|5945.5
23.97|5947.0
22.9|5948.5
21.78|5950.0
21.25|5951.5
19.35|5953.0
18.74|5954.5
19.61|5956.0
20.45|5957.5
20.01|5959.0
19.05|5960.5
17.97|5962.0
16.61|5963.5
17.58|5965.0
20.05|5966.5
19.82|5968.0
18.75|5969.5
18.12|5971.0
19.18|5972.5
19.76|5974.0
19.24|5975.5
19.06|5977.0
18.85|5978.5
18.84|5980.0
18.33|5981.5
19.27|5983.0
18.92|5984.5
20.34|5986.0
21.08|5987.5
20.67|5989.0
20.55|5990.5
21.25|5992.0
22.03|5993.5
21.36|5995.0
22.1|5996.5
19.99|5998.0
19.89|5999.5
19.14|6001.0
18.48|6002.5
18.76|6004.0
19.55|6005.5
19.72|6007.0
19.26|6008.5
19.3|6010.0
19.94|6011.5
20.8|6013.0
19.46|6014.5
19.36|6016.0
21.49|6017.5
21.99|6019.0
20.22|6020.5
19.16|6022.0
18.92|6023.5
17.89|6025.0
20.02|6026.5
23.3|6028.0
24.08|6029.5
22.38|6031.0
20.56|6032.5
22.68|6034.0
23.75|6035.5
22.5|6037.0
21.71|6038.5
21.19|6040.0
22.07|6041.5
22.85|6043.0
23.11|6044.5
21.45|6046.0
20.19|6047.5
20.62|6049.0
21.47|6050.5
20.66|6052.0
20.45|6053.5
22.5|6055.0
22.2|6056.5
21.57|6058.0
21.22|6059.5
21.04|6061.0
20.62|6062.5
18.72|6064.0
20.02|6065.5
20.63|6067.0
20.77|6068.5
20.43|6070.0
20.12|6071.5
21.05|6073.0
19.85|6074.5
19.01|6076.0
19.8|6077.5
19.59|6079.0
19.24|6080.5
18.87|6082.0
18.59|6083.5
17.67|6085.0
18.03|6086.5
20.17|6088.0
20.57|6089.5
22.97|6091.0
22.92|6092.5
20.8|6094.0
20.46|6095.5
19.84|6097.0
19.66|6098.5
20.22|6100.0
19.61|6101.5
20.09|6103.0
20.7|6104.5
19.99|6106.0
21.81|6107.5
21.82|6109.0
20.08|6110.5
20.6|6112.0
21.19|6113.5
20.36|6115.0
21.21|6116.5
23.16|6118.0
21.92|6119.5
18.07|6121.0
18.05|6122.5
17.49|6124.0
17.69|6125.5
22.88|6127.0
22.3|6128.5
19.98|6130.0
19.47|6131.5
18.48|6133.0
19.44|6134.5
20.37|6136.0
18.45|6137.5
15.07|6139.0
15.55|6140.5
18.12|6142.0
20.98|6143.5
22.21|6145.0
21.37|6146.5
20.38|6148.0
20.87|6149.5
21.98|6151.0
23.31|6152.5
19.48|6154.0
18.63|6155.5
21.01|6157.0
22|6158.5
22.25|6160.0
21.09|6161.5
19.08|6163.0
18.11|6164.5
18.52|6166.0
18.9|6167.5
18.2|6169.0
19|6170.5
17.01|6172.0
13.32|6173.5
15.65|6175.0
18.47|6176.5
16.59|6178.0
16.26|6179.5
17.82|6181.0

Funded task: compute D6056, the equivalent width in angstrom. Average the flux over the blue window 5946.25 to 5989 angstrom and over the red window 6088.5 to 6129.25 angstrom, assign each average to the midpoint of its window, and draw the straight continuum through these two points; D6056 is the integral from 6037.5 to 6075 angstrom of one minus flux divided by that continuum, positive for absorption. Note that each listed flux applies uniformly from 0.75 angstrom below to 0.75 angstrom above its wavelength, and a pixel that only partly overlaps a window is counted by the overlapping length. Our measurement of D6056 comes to -1.6 angstrom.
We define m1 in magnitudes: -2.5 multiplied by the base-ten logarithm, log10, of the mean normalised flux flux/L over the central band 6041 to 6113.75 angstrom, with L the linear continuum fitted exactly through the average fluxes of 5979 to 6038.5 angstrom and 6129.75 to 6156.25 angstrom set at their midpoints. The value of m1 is -0.03 mag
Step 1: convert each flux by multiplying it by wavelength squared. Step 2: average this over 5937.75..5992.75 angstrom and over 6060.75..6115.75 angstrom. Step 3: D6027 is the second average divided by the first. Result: 1.06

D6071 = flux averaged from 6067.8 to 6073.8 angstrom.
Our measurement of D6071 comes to 20.6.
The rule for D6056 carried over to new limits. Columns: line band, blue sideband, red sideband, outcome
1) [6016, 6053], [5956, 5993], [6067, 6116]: -3.0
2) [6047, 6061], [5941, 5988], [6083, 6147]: -0.9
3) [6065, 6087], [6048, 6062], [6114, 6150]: 1.3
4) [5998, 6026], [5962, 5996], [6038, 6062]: 1.1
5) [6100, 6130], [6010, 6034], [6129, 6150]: -1.3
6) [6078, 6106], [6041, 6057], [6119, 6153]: 0.9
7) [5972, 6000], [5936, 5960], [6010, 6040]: 1.2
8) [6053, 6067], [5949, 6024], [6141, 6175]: -0.9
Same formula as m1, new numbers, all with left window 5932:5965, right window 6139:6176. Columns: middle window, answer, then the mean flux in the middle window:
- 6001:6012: 0.042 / 19.3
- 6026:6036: -0.129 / 22.4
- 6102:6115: -0.063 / 20.7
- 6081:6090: 0.041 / 18.9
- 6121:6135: 0.002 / 19.5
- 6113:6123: -0.058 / 20.6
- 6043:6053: -0.080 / 21.4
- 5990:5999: -0.059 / 21.2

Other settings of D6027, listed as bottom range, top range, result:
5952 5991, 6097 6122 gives 1.12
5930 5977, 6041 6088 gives 1.06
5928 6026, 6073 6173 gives 1.05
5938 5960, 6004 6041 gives 1.02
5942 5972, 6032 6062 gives 1.12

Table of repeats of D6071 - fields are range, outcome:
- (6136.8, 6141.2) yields 16.3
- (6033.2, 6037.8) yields 22.9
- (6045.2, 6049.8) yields 20.8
